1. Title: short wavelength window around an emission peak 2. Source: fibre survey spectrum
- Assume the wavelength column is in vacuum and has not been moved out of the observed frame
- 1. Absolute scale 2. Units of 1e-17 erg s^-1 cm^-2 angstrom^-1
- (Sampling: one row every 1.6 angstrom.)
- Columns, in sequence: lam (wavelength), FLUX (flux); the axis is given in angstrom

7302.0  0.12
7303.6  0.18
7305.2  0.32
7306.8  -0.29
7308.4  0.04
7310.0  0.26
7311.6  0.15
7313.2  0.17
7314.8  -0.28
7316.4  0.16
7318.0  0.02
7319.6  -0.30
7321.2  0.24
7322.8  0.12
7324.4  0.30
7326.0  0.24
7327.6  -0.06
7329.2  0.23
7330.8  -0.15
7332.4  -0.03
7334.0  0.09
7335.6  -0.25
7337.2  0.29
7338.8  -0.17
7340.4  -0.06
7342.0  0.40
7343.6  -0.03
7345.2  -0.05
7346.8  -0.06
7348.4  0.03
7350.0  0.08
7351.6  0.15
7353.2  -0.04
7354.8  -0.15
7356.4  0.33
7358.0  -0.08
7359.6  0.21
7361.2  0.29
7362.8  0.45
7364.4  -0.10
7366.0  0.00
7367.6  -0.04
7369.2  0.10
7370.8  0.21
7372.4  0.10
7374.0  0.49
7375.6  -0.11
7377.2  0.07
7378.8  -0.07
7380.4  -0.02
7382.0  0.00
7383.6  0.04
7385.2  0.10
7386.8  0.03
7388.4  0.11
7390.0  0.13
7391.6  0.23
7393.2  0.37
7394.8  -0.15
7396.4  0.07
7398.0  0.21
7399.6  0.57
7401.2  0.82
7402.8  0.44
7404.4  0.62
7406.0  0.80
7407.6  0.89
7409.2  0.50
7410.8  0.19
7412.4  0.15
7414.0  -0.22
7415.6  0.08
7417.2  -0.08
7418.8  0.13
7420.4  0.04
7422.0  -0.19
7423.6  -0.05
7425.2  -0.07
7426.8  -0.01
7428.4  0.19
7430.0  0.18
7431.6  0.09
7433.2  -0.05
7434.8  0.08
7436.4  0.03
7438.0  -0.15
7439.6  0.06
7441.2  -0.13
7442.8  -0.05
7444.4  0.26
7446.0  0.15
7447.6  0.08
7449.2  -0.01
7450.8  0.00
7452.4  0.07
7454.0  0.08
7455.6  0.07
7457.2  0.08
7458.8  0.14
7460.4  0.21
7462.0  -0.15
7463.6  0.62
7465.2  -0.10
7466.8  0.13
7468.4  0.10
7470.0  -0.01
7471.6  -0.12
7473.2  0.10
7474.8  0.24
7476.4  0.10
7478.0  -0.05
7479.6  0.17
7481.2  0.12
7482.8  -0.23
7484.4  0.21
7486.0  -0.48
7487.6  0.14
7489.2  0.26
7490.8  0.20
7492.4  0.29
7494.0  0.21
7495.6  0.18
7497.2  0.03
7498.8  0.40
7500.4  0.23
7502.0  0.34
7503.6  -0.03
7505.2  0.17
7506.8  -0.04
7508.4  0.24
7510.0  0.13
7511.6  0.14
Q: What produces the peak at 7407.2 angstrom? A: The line [O II] 3727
